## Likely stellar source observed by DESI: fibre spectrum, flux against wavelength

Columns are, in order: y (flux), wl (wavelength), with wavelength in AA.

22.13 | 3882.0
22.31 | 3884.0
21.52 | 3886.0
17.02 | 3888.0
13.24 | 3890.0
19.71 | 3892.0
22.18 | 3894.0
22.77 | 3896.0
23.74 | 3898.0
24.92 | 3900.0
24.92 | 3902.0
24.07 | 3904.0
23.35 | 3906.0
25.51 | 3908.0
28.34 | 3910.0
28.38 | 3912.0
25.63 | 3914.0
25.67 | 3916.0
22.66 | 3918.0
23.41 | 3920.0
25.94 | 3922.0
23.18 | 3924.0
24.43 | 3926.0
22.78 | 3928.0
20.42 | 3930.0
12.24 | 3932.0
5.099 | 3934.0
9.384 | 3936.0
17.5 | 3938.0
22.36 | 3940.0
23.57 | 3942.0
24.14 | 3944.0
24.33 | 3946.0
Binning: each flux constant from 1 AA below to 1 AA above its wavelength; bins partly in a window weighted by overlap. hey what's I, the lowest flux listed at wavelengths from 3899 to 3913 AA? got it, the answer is 23.35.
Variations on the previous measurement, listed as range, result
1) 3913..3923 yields 22.66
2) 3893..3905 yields 22.18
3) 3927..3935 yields 5.099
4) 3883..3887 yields 21.52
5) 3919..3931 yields 20.42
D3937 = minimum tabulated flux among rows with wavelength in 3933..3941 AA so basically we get 5.099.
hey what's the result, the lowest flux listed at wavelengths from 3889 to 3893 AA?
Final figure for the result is 13.24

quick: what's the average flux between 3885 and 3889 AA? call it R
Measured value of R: 19.3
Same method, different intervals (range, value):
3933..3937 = 7.24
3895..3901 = 23.8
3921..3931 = 23.4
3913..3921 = 24.3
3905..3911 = 25.7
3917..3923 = 24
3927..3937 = 14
